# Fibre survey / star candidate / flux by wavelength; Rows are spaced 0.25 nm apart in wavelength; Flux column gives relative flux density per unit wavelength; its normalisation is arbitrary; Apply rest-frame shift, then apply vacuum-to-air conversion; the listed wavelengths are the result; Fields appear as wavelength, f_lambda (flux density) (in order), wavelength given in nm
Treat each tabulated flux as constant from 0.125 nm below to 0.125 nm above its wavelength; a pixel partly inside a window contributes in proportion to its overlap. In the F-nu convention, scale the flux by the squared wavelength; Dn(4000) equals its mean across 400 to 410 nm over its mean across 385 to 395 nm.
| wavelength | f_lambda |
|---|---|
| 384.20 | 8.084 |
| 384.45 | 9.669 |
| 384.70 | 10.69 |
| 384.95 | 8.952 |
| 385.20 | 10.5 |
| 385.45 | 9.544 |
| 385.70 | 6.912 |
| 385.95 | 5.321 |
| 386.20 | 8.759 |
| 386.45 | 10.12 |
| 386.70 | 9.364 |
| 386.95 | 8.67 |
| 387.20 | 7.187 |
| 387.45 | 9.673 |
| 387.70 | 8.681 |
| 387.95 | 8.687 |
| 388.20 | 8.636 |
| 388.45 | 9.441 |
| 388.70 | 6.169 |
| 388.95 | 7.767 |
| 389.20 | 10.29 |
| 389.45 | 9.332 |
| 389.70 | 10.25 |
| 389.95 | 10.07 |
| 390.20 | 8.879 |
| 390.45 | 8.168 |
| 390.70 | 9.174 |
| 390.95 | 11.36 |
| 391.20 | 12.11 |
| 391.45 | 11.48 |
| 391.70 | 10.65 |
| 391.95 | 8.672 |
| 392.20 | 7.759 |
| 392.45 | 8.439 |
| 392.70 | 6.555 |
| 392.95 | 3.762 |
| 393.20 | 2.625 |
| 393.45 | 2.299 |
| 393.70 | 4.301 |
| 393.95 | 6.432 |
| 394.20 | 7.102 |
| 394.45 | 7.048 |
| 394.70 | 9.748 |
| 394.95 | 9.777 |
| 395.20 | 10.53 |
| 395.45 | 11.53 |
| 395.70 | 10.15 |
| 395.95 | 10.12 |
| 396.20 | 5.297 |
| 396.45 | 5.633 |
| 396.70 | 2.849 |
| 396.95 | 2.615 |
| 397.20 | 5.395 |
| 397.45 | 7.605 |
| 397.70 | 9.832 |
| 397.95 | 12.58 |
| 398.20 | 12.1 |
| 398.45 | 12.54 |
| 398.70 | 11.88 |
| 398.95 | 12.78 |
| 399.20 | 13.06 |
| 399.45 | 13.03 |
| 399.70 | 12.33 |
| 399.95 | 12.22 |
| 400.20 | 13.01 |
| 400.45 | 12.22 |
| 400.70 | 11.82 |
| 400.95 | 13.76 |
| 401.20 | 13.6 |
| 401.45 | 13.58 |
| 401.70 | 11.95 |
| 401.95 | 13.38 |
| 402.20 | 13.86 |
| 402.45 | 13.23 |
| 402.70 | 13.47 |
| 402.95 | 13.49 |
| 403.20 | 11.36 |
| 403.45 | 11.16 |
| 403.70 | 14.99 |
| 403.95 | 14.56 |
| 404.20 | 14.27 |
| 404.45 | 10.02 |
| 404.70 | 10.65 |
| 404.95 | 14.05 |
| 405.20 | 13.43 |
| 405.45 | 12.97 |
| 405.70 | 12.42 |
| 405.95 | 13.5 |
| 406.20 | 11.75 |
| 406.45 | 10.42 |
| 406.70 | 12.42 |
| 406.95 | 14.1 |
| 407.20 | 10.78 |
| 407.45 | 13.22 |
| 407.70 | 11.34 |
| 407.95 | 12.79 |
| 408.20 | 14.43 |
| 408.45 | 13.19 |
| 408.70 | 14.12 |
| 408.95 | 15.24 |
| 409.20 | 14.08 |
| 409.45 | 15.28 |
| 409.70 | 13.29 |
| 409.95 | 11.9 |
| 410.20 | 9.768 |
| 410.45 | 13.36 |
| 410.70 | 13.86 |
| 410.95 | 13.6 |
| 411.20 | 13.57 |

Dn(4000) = 1.69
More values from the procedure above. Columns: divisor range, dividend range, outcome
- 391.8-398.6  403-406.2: 1.77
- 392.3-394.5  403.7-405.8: 2.55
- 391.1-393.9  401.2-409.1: 1.95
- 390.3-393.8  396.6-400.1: 1.36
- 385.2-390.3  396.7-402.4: 1.39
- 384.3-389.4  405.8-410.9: 1.65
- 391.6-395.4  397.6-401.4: 1.81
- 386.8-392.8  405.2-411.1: 1.56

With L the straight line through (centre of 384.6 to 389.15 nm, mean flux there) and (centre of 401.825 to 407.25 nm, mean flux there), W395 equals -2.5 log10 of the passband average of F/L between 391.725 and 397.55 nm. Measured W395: 0.46 mag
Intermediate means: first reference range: 8.63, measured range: 6.86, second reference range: 12.8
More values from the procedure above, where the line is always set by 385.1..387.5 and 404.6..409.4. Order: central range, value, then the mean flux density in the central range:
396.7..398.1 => 0.45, 7.26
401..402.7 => -0.13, 13.3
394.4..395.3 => 0.10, 9.43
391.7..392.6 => 0.14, 8.57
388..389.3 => 0.08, 8.44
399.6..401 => -0.09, 12.5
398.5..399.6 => -0.13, 12.7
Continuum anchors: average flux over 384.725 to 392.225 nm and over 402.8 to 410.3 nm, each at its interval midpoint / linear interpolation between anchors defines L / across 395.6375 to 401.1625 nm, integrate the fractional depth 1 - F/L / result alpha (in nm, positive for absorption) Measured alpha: 0.52 nm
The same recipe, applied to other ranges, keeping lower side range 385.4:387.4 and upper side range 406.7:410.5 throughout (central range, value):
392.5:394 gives 0.82 nm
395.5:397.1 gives 0.62 nm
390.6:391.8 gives -0.22 nm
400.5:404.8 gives -0.40 nm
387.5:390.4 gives -0.04 nm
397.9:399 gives -0.15 nm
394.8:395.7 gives -0.03 nm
